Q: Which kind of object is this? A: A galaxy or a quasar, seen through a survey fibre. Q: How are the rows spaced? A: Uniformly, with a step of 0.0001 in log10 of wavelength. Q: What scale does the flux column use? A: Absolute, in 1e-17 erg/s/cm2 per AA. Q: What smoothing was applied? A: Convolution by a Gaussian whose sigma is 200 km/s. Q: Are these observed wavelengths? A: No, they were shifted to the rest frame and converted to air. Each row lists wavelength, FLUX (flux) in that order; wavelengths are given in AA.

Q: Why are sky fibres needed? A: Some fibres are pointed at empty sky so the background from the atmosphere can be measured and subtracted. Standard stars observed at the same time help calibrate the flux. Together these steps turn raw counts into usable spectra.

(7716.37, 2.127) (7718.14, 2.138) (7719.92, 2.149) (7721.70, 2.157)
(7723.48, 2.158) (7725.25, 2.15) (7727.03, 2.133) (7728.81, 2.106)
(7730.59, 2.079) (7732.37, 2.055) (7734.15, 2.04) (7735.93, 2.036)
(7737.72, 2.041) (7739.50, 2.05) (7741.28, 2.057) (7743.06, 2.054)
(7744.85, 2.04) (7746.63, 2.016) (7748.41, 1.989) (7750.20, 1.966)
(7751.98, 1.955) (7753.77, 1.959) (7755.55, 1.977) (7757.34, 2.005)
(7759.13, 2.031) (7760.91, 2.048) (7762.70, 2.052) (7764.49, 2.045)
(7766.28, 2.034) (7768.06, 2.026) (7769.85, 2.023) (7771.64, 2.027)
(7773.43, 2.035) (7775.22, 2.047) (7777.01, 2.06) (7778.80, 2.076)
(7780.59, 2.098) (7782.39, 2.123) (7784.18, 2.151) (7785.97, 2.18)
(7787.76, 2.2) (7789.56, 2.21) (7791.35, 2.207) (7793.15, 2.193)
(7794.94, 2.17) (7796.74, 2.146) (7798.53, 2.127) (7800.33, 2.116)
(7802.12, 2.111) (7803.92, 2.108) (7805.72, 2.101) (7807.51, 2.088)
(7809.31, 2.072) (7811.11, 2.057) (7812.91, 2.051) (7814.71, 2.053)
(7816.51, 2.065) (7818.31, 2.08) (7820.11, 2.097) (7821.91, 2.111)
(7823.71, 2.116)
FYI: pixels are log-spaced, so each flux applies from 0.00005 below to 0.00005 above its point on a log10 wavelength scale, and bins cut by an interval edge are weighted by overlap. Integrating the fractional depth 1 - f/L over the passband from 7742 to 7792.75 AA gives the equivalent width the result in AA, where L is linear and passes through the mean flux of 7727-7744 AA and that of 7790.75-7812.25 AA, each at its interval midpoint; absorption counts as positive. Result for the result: 0.8 AA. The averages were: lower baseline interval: 2.06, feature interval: 2.06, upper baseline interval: 2.12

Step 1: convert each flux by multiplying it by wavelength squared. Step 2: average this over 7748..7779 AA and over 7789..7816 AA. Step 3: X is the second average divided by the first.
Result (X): 1.06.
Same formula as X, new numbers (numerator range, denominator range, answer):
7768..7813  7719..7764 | 1.04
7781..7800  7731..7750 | 1.08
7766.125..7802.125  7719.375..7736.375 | 1.02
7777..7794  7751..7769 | 1.08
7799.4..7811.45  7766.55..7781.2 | 1.03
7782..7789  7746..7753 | 1.11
